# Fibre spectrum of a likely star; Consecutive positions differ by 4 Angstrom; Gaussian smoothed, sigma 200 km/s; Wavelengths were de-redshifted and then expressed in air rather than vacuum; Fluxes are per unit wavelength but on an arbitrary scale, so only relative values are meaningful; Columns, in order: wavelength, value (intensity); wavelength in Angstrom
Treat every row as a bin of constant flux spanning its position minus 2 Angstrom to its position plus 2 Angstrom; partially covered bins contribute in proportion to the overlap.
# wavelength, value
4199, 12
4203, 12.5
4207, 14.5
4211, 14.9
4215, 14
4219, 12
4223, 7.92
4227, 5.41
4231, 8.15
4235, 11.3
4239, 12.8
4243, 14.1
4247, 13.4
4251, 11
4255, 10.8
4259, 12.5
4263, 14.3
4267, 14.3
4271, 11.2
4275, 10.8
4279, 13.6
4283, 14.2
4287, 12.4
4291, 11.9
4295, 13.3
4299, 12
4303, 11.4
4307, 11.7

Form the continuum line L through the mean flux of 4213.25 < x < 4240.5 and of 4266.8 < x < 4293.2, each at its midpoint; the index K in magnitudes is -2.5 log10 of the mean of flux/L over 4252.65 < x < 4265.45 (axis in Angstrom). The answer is -0.09 mag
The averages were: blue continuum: 10.1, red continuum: 12.5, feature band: 12.6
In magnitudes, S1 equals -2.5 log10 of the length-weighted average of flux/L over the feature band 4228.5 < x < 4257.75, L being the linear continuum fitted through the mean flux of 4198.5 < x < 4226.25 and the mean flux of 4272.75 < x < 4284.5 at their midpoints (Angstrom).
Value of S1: 0.08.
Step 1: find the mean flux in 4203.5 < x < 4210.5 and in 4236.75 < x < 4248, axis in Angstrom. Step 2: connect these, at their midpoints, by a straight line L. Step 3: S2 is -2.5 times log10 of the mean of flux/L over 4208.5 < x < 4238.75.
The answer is 0.28 mag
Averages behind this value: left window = 14.2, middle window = 10.7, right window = 13.4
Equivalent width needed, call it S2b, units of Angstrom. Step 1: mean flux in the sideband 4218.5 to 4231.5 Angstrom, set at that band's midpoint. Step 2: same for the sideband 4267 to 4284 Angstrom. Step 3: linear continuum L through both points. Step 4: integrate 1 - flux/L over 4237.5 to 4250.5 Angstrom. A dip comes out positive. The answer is -4.7 Angstrom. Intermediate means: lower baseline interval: 7.98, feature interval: 13.2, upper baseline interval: 12.6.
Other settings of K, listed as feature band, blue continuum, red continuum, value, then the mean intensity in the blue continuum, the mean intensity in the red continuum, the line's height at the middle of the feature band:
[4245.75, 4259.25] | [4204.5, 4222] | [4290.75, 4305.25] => 0.10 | 13.5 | 12.2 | 12.9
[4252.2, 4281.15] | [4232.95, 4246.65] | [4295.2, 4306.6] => 0.00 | 12.8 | 12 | 12.4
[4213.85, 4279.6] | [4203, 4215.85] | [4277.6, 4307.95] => 0.16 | 14.2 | 12.6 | 13.5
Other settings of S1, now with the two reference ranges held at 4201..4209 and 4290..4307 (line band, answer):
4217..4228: 0.455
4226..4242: 0.293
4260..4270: -0.099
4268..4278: 0.081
